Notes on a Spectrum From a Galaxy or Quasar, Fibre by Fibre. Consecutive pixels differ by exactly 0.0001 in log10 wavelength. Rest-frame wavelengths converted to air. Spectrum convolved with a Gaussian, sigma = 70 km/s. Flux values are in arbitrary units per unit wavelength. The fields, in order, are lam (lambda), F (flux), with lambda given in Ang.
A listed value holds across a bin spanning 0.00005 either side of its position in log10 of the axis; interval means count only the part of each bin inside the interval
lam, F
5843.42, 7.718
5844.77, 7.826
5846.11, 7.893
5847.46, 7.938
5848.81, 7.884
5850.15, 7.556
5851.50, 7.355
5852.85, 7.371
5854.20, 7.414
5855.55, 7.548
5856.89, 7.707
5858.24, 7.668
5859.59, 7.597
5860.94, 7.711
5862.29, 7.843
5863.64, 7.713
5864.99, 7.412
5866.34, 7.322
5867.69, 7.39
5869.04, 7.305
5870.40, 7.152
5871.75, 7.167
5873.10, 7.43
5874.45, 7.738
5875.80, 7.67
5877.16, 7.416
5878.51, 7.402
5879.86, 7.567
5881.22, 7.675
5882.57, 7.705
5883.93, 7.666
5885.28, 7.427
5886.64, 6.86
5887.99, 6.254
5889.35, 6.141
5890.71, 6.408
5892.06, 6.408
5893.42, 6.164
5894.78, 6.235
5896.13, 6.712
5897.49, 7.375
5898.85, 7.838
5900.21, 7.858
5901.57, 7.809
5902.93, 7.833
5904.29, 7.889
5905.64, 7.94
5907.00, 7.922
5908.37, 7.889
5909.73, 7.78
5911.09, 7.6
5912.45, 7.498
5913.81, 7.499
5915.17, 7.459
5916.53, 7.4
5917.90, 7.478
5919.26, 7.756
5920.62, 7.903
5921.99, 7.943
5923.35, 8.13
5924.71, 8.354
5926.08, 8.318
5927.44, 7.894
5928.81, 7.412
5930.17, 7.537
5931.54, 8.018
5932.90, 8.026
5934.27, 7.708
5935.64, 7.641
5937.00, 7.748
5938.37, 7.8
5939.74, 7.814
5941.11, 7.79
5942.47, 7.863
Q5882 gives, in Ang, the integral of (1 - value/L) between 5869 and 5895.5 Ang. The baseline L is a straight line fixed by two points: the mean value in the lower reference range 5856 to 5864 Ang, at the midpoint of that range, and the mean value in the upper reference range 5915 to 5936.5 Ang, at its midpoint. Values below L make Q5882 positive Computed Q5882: 2.3 Ang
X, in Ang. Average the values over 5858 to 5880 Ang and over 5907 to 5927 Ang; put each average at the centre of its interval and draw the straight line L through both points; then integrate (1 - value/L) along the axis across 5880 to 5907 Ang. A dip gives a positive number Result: 1.60 Ang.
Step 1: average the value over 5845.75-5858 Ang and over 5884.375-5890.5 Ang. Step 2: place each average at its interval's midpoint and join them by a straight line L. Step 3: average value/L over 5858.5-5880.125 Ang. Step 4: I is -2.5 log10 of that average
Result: -0.05 mag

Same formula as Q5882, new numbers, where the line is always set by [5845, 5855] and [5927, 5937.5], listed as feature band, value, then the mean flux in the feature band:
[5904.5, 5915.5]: 0.0 Ang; 7.72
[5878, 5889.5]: 0.7 Ang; 7.23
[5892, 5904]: 0.8 Ang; 7.2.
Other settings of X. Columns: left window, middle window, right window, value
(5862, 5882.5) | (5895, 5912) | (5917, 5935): 0.1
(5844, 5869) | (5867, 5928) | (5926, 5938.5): 2.0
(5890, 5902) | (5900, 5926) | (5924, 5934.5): -1.2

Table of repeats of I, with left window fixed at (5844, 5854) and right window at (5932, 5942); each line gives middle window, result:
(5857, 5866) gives 0.01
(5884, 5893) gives 0.16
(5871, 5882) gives 0.03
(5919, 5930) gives -0.02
